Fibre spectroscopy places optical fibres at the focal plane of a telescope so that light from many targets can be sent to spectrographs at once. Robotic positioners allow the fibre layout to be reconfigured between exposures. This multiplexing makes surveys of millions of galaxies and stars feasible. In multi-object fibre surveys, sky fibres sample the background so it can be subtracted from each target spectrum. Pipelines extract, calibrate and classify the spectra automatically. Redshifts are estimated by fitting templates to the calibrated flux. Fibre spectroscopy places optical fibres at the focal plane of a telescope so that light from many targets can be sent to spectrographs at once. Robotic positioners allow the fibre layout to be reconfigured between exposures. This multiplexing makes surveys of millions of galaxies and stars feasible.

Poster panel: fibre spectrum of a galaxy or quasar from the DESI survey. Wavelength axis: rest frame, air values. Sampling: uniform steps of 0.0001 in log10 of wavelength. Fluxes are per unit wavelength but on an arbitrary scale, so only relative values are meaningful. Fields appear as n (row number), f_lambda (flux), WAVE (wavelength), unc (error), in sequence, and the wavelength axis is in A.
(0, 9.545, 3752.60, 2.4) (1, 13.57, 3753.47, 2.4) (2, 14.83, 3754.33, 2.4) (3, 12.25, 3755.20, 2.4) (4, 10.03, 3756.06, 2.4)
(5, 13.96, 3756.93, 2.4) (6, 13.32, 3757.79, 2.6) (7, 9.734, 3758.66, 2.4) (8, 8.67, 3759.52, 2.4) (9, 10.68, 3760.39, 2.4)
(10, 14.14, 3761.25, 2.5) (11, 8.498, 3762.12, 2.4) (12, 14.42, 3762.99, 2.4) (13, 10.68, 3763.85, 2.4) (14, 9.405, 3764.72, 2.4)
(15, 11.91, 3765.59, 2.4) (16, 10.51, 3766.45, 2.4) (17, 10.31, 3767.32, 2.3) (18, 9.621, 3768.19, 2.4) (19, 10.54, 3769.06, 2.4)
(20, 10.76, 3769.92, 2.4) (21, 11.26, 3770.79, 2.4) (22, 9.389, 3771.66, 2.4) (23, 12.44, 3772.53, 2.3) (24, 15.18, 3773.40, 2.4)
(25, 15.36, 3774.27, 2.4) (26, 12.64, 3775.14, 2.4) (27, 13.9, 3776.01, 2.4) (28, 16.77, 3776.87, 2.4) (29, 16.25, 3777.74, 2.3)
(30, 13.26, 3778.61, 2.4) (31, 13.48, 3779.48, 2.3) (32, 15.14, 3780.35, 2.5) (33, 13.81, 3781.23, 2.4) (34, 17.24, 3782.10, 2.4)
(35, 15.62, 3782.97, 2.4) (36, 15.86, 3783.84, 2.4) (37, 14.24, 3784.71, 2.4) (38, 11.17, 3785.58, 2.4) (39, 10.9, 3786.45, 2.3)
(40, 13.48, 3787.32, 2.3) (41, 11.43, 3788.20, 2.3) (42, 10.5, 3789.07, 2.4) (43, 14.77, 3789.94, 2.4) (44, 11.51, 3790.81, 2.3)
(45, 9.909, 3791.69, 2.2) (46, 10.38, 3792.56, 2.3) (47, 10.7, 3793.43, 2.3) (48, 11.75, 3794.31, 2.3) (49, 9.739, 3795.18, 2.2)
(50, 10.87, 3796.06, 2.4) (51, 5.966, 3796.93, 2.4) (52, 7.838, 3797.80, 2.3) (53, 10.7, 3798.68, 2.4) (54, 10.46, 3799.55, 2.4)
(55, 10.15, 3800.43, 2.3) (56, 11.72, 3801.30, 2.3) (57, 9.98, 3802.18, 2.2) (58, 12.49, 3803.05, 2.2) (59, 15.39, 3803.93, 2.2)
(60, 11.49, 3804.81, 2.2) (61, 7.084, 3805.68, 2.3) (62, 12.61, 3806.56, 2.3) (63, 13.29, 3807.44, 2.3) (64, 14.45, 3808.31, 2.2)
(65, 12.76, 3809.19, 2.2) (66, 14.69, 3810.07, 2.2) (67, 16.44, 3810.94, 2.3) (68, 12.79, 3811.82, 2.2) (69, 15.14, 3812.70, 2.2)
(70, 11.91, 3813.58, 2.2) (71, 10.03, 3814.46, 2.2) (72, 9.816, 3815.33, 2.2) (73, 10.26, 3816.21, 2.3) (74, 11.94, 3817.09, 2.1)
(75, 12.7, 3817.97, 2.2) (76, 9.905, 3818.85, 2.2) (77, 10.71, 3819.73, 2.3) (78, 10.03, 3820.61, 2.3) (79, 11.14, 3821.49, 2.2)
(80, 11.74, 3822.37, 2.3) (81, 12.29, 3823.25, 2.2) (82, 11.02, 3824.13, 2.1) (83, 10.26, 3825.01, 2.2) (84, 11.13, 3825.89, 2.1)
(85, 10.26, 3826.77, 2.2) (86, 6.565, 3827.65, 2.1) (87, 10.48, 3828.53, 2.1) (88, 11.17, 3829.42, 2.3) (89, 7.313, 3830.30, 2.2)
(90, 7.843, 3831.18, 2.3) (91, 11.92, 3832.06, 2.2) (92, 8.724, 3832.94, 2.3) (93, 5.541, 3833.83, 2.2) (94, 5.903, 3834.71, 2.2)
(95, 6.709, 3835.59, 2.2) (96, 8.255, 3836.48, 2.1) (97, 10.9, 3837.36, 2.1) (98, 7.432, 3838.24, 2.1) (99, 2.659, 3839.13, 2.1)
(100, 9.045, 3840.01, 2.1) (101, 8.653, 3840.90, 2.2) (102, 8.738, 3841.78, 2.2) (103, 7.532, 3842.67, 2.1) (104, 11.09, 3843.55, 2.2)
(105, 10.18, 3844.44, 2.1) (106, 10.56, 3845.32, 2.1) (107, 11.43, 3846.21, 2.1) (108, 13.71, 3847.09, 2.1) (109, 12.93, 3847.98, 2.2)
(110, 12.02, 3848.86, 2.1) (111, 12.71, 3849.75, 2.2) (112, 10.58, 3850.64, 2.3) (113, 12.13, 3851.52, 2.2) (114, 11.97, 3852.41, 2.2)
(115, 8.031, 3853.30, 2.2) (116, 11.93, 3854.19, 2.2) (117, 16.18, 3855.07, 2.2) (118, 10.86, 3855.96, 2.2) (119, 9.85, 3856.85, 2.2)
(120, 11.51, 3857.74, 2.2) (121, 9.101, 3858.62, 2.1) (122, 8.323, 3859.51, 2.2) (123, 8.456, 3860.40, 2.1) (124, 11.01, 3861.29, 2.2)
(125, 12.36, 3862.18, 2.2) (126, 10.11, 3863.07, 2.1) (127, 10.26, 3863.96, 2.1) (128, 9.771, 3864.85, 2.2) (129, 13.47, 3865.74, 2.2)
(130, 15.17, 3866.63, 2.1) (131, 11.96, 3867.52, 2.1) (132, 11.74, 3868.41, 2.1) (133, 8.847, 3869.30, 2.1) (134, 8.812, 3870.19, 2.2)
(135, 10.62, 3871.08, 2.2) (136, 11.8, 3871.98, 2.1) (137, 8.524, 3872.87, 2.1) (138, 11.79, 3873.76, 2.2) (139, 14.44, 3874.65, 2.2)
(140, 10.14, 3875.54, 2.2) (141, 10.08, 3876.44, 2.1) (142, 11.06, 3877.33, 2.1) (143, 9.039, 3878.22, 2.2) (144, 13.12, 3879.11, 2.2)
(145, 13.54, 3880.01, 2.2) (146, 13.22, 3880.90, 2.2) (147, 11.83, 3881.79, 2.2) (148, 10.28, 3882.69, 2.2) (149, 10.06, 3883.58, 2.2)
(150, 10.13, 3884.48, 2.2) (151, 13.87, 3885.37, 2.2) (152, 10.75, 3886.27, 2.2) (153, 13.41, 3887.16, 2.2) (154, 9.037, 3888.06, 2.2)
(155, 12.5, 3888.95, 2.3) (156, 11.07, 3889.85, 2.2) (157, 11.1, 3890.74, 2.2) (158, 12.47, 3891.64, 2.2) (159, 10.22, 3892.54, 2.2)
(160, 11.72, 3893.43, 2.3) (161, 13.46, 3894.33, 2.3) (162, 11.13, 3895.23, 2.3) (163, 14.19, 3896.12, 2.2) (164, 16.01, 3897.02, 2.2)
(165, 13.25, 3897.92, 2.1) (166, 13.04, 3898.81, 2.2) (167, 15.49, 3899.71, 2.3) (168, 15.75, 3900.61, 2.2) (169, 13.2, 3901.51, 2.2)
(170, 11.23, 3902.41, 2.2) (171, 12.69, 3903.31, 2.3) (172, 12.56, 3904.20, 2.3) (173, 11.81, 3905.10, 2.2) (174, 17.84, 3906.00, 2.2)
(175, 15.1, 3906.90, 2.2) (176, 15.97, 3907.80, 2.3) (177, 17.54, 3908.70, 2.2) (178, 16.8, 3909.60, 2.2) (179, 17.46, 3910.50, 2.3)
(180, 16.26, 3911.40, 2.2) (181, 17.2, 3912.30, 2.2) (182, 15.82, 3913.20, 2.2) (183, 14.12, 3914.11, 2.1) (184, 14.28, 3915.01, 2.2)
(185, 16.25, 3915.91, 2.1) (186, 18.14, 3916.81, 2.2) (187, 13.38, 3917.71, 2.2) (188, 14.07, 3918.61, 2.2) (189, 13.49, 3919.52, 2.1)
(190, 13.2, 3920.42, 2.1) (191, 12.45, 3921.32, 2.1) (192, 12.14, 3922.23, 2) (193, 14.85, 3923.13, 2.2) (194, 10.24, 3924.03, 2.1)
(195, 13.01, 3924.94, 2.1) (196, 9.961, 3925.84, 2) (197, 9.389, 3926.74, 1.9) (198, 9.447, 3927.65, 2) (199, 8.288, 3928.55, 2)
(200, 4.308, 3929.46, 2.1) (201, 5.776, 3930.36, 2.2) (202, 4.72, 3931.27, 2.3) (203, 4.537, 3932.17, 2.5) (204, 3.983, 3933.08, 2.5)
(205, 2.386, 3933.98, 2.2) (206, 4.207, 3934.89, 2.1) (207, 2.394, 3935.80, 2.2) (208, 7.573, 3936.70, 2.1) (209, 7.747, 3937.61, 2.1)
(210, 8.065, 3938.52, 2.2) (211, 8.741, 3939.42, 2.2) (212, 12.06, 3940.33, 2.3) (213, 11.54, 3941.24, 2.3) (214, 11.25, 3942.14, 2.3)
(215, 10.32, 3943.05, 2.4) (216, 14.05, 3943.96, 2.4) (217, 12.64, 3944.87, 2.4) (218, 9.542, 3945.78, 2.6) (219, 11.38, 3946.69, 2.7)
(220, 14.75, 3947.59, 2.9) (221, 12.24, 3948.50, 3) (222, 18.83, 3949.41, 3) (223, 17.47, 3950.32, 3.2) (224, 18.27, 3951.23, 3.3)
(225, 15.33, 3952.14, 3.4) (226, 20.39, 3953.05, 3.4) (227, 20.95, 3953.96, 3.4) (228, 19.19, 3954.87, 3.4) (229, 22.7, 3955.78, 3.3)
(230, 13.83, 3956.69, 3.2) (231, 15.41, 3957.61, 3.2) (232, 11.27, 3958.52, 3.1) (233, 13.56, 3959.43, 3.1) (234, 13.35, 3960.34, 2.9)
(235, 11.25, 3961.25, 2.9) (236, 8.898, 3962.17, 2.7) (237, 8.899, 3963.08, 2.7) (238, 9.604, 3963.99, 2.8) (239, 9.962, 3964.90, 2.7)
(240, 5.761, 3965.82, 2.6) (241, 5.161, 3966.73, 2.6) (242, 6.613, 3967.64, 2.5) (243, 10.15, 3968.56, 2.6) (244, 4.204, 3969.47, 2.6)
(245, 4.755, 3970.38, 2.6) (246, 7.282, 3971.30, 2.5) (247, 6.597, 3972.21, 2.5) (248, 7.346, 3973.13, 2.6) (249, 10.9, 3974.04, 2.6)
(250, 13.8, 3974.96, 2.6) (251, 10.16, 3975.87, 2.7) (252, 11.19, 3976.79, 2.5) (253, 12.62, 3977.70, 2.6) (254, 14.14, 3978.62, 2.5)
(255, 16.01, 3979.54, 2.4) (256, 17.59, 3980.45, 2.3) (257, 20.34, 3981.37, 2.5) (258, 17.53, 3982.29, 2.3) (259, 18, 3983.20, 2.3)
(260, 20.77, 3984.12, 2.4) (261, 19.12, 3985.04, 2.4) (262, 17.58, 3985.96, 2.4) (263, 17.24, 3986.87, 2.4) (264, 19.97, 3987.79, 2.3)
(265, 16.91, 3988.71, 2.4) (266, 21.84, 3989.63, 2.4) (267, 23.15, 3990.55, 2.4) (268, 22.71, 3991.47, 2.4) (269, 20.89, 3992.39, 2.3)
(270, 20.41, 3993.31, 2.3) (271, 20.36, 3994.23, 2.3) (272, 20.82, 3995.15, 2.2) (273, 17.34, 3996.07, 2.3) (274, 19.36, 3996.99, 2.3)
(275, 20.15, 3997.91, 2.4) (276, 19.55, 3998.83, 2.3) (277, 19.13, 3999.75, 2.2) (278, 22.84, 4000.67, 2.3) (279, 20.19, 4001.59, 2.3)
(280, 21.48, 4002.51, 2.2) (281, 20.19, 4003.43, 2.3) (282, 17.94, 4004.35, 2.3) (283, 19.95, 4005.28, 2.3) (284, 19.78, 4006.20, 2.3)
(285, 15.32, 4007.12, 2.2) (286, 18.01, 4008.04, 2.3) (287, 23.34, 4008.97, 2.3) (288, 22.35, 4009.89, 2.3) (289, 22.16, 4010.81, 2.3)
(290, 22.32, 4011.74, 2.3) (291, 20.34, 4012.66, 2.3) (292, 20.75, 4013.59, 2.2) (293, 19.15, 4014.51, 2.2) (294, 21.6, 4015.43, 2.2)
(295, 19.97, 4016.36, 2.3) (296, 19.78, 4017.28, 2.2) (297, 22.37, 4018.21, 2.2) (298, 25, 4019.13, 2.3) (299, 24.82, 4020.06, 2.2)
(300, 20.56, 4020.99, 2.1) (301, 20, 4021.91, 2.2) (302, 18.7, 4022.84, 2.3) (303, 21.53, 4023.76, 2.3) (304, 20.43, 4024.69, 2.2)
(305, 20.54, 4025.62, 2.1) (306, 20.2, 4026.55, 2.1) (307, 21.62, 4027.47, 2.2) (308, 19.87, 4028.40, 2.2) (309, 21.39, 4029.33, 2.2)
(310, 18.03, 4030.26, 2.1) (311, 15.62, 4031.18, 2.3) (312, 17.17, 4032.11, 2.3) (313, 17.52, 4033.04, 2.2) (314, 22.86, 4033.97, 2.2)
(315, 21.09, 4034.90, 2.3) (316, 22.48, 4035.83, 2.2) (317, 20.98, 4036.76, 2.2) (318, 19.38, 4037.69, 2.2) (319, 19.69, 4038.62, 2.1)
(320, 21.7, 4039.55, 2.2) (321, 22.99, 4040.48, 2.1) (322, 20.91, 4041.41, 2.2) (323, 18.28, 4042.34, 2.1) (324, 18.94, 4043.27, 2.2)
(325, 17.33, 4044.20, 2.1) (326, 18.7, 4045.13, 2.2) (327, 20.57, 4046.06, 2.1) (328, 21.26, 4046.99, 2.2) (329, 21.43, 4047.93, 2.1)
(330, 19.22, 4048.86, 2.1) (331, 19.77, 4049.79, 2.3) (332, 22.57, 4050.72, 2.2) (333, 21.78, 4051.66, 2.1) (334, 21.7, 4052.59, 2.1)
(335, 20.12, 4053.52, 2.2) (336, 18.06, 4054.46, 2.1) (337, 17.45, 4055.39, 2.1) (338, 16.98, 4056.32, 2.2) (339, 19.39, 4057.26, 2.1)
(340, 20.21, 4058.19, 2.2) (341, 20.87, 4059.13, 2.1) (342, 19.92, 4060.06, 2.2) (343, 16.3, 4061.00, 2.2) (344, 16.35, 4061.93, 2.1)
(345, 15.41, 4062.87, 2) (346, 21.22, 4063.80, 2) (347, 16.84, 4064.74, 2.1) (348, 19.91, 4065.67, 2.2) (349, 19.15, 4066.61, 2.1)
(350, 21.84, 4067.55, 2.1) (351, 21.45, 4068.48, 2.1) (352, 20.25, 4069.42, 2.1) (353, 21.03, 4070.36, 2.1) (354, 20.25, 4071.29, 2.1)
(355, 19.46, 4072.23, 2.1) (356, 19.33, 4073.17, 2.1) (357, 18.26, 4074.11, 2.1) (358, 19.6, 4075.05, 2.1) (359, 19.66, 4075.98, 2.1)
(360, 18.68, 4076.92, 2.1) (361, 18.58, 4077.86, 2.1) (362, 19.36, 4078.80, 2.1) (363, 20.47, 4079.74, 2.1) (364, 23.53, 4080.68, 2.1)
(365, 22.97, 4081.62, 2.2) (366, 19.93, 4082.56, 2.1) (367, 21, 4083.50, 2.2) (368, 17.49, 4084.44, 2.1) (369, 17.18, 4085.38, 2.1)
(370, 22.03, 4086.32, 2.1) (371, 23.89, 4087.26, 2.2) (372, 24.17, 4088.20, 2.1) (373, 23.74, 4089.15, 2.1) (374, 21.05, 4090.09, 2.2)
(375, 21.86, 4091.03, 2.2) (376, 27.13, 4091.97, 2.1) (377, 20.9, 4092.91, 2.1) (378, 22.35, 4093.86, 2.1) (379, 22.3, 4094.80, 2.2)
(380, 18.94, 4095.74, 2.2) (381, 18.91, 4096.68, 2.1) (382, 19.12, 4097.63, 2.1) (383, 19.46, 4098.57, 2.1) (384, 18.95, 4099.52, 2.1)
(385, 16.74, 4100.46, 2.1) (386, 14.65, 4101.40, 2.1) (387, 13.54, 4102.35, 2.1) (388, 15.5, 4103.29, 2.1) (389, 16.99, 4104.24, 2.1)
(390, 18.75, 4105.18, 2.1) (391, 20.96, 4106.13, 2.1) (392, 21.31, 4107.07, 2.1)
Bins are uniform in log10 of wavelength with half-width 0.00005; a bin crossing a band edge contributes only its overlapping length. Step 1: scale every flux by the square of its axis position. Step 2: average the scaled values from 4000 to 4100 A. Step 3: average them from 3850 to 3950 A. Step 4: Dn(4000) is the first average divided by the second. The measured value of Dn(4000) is 1.9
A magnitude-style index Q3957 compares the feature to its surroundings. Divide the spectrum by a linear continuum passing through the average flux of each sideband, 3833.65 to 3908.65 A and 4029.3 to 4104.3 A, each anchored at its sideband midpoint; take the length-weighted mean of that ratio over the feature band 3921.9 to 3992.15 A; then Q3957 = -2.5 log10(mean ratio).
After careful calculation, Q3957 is 0.234 mag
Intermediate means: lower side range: 11.3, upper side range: 19.8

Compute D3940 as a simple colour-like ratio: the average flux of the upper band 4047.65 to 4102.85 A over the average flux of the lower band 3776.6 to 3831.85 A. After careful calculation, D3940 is 1.7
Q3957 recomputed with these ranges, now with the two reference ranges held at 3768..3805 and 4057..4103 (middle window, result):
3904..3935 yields 0.28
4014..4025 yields -0.16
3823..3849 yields 0.40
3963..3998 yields 0.19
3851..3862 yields 0.29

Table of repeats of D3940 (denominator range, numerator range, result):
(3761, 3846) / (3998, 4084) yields 1.79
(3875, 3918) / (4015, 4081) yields 1.50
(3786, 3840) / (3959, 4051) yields 1.68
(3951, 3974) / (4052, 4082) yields 1.69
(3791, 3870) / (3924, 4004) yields 1.26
